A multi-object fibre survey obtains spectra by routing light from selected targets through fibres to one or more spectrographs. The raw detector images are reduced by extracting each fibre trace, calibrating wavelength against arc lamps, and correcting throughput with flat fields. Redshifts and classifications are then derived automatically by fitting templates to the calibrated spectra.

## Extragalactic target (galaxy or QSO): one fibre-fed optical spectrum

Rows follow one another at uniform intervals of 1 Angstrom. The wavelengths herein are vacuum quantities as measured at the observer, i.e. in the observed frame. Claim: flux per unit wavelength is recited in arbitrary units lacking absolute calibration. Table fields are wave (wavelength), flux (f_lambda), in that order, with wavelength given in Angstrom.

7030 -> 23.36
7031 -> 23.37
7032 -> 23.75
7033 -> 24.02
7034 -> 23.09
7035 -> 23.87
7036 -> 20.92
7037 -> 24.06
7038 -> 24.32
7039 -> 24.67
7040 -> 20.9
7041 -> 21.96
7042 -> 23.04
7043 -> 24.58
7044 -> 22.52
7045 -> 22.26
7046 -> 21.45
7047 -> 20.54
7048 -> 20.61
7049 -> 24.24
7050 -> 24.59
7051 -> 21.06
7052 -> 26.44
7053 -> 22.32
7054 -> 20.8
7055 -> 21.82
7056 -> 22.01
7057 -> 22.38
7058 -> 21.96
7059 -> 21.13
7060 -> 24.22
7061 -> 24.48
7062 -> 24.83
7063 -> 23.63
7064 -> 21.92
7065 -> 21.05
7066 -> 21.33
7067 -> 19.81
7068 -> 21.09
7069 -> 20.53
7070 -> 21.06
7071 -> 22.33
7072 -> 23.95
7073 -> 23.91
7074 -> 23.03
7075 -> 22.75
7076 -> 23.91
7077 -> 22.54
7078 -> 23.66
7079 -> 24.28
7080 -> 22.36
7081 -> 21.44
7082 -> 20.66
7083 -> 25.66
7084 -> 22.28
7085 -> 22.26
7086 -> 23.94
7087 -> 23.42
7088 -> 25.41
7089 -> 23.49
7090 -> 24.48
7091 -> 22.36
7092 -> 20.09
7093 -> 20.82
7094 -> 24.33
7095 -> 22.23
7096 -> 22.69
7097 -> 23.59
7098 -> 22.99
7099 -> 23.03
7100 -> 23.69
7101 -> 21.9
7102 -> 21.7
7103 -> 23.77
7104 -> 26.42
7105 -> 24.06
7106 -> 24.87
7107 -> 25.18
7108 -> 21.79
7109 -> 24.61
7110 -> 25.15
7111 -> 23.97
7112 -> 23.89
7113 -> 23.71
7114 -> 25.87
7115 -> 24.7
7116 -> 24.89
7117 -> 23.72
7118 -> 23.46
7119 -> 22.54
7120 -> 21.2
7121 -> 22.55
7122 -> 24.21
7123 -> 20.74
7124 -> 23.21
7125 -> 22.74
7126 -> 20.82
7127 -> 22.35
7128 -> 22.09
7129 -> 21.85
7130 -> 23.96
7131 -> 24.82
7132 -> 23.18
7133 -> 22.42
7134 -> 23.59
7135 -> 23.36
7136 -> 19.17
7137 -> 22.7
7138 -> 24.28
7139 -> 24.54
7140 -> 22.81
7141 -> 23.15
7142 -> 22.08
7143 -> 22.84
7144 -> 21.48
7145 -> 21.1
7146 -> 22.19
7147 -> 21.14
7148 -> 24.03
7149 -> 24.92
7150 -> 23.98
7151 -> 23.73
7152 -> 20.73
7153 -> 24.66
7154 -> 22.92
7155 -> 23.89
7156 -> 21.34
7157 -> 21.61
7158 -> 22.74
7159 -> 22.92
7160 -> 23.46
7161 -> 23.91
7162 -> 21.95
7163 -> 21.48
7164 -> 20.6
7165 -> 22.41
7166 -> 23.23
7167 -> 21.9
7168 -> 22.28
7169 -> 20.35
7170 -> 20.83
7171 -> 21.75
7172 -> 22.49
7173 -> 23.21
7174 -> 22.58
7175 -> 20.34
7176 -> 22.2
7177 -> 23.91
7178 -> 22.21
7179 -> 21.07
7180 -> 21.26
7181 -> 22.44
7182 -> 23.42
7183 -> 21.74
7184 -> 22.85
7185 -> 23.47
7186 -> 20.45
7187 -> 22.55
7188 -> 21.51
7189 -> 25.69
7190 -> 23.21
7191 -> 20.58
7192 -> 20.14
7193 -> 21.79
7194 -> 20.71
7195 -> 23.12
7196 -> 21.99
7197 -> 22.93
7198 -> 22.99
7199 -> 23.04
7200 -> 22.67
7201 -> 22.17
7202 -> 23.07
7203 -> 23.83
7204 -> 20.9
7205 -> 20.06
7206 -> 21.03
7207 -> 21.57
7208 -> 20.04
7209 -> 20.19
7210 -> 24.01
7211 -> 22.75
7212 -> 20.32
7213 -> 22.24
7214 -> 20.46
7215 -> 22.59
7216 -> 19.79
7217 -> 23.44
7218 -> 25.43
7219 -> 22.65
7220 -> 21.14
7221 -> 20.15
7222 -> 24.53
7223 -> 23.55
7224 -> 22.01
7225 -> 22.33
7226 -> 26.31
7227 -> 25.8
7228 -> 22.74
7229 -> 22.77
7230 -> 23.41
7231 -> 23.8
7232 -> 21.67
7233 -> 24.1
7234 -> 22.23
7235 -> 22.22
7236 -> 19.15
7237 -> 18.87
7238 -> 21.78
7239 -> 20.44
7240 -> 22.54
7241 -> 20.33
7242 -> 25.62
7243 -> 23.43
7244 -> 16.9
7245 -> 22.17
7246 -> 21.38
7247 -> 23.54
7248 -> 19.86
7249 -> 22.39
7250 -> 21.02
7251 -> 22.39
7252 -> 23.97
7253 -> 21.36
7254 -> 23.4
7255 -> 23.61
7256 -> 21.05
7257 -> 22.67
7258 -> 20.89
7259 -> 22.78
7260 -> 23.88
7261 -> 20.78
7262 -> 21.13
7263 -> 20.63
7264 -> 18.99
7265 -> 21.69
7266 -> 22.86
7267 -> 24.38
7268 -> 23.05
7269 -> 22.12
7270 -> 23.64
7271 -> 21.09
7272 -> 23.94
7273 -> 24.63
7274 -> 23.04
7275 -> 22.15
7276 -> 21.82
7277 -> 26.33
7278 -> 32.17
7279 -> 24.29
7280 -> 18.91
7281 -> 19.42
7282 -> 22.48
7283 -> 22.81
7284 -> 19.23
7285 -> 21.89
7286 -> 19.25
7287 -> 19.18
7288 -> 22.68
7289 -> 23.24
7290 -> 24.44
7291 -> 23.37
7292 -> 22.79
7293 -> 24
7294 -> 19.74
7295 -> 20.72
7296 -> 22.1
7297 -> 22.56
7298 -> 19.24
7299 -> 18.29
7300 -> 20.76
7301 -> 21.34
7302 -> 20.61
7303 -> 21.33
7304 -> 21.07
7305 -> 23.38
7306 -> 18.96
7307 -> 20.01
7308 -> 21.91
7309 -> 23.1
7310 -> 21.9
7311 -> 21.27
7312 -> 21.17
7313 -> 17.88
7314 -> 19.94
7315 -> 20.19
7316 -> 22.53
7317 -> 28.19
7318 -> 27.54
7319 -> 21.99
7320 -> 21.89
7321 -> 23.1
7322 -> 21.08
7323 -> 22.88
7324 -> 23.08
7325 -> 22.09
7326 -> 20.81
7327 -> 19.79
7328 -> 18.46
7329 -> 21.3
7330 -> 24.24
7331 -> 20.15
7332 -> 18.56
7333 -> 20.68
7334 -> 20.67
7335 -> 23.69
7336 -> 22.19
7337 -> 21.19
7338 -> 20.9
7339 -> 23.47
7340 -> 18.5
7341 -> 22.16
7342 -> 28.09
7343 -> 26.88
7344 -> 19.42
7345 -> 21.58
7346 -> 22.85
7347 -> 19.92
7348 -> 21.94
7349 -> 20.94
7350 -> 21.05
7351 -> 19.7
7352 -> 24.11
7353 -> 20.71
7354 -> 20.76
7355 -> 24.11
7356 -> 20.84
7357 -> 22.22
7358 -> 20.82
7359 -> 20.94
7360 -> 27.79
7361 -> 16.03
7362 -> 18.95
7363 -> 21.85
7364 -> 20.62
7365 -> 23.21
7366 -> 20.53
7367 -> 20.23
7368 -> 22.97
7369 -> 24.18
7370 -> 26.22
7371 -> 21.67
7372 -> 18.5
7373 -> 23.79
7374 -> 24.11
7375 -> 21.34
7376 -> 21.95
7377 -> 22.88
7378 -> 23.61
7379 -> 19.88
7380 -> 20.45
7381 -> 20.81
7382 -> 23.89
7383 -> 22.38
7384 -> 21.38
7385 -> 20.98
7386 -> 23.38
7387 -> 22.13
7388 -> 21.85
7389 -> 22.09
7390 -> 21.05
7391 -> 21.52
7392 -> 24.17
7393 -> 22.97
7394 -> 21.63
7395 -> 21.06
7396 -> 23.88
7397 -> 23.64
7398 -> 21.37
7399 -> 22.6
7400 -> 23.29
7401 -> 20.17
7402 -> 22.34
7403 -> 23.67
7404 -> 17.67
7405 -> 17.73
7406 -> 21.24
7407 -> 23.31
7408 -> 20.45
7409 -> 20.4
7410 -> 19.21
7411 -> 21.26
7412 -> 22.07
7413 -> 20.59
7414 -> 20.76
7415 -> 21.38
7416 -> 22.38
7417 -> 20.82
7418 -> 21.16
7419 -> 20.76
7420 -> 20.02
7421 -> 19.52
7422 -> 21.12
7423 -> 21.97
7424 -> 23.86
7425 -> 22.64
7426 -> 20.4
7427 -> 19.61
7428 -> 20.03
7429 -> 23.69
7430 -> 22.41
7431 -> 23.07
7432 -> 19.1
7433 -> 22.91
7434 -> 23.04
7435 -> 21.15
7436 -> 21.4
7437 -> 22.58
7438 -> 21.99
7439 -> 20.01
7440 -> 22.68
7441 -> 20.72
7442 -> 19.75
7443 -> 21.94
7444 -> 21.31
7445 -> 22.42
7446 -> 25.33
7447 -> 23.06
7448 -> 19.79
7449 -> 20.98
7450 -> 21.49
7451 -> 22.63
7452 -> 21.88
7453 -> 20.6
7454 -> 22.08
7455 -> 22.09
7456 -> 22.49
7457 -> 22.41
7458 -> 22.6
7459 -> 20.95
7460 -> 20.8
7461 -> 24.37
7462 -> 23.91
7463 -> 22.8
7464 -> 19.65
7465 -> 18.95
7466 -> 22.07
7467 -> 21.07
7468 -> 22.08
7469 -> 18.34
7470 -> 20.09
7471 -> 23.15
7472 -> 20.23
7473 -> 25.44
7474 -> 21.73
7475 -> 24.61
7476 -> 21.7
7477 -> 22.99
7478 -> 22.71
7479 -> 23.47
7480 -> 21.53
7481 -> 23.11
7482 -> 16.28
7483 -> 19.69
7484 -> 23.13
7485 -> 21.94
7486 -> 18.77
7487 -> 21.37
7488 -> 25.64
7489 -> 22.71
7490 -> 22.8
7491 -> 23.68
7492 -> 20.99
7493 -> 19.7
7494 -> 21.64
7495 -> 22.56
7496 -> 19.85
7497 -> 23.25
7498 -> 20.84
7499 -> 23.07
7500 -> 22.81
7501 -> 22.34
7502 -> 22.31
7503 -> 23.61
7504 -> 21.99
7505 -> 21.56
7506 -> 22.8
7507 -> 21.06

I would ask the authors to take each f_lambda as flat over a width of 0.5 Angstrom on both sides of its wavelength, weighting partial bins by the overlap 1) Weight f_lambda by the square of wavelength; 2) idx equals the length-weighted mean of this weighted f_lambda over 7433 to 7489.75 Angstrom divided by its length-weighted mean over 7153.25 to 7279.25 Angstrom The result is 1.04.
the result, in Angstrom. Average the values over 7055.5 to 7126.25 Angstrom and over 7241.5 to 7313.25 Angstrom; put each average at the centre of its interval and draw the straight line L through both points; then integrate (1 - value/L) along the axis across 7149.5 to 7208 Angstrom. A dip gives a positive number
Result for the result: 0.7 Angstrom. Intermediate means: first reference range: 23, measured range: 22.3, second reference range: 22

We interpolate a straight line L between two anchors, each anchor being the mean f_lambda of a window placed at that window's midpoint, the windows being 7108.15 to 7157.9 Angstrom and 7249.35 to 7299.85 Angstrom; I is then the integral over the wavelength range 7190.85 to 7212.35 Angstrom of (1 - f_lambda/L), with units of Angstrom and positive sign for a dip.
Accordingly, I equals 0.8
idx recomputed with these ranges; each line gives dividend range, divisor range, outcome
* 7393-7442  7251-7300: 1.00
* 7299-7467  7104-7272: 1.02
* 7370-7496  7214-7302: 1.03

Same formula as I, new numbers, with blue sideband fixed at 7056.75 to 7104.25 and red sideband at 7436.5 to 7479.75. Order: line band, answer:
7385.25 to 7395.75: -0.1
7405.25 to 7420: 0.7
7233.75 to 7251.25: 0.8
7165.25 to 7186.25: 0.4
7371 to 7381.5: 0.2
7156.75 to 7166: 0.1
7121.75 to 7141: -0.1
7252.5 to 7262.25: 0.1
